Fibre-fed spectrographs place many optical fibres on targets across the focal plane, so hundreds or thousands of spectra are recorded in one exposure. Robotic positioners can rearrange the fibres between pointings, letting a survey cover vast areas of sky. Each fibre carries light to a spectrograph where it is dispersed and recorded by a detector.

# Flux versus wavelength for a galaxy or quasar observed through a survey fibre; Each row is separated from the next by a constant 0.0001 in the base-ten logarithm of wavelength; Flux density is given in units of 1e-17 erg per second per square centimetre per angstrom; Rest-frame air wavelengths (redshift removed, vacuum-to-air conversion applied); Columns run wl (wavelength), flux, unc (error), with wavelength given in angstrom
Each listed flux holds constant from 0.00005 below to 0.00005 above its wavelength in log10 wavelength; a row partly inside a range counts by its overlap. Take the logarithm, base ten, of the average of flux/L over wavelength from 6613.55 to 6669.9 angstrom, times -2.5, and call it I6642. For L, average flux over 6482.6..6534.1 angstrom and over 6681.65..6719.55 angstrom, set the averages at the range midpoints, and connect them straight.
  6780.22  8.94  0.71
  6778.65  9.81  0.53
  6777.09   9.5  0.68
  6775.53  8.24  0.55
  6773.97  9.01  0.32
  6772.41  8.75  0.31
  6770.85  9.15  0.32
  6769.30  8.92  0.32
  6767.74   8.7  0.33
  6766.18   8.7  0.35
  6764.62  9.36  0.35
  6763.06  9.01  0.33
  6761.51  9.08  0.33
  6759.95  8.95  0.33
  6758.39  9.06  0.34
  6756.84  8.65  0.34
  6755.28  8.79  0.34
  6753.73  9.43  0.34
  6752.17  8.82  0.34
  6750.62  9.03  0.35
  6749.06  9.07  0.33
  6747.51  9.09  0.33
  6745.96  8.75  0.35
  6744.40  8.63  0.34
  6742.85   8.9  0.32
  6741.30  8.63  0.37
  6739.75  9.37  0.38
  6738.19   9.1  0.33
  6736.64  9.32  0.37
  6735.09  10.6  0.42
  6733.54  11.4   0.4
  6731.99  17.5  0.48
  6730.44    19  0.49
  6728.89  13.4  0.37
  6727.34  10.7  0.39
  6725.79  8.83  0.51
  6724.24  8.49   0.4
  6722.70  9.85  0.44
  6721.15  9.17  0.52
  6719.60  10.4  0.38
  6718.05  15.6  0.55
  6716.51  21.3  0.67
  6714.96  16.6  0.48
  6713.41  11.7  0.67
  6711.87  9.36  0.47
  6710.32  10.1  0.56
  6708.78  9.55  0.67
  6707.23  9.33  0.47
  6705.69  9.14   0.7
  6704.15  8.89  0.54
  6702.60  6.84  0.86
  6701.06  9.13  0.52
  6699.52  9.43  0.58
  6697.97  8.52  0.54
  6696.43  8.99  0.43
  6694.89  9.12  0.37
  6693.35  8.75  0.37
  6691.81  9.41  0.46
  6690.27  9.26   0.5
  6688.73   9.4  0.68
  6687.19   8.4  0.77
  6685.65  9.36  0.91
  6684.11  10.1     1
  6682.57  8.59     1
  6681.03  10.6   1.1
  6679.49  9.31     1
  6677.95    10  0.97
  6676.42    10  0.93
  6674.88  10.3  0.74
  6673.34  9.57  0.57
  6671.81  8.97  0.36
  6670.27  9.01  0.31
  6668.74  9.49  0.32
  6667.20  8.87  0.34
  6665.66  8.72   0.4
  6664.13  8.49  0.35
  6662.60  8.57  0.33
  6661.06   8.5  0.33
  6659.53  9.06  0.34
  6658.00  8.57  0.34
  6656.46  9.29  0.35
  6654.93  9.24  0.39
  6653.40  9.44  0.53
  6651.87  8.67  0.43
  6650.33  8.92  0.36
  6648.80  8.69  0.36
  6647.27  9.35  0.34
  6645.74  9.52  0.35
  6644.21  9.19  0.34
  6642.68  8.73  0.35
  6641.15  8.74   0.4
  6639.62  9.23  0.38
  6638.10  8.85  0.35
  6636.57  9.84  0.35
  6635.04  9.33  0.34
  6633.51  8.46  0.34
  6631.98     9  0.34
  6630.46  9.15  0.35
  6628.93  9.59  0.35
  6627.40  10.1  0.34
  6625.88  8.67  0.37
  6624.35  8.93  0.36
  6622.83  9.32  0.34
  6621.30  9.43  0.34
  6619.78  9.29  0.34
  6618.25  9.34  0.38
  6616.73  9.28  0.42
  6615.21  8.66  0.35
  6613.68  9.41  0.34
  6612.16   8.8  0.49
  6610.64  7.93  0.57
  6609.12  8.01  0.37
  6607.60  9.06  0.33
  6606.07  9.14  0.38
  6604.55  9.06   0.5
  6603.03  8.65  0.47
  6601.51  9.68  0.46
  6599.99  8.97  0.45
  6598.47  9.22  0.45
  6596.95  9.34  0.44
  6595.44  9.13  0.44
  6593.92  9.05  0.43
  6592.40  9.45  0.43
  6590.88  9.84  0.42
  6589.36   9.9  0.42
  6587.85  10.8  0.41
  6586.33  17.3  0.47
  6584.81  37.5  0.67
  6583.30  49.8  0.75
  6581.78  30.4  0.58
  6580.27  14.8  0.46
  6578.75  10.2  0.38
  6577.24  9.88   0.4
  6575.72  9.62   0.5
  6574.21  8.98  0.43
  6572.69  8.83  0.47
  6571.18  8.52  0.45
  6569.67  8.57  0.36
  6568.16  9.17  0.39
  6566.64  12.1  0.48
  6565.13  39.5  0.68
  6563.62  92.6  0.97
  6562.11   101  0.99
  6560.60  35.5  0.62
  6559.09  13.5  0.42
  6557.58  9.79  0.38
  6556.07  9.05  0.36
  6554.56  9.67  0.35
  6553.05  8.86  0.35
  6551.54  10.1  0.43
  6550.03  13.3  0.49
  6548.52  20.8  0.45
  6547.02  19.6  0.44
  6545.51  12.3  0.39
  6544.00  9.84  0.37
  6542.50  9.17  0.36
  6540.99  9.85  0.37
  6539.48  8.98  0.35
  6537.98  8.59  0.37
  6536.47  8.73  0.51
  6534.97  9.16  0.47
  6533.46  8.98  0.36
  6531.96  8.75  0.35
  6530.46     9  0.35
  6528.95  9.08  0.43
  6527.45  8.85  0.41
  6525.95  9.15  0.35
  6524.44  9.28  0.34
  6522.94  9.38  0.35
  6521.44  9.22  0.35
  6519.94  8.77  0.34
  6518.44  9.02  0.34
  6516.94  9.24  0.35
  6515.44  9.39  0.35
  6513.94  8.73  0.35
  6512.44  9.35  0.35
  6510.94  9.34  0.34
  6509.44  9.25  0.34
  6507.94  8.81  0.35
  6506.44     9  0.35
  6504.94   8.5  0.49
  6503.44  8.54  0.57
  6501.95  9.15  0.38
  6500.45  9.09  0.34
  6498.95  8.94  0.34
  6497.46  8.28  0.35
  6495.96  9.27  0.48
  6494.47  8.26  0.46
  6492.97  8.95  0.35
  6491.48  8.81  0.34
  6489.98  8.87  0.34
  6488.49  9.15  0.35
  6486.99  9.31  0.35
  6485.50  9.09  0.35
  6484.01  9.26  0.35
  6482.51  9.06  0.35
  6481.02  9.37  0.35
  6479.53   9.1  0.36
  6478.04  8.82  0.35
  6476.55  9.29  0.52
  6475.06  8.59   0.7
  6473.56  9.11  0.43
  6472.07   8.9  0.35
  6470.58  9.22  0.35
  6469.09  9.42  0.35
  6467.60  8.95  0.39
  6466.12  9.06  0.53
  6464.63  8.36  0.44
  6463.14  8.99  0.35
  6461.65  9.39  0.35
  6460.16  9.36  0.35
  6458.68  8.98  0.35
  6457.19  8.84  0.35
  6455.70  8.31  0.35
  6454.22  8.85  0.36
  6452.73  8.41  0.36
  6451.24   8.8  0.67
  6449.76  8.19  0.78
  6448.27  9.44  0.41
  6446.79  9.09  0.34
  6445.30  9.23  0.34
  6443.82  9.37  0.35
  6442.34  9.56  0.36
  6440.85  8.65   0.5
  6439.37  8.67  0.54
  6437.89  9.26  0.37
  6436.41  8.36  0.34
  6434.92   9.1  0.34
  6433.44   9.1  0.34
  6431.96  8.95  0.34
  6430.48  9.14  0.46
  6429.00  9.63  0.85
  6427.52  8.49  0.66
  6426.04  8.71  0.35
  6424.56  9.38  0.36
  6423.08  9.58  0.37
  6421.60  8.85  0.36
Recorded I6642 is 0.09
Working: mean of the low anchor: 9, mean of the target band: 9.07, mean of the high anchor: 10.3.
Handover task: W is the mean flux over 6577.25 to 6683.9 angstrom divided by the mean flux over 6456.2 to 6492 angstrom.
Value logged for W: 1.2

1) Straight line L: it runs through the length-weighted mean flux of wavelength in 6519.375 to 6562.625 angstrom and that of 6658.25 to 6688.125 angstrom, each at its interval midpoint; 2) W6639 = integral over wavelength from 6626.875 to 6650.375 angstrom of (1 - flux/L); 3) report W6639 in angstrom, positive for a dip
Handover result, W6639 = 3.0 angstrom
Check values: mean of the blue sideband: 14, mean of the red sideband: 9.25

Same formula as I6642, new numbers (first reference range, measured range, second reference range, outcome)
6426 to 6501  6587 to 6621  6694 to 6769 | 0.05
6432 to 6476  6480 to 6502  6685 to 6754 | 0.02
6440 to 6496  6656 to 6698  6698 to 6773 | 0.09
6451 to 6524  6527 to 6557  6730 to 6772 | -0.17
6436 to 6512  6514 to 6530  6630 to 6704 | -0.01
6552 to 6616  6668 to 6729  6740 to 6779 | 0.16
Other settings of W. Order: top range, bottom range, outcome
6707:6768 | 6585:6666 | 1.12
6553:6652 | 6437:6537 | 1.60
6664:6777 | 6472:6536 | 1.10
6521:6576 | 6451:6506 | 1.85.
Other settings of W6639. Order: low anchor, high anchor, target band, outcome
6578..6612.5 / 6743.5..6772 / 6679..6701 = 3.5 angstrom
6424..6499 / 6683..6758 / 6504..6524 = 0.3 angstrom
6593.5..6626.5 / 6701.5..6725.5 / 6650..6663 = 1.3 angstrom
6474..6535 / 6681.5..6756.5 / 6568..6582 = -2.8 angstrom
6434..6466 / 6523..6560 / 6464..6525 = 4.7 angstrom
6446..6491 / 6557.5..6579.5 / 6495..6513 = 7.2 angstrom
